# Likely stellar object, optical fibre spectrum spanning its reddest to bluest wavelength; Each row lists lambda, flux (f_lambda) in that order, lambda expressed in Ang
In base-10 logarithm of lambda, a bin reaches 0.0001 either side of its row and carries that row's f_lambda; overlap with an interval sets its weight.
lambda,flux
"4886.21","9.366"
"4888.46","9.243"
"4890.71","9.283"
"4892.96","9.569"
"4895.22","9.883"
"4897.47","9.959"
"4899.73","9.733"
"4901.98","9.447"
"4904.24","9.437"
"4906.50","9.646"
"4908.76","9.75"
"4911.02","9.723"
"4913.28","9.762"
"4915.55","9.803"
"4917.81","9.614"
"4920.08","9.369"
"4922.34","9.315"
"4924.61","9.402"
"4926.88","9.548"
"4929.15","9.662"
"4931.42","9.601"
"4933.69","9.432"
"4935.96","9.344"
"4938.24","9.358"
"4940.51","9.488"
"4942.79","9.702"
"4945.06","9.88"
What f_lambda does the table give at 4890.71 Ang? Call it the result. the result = 9.283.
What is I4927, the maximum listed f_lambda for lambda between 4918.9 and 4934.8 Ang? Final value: 9.662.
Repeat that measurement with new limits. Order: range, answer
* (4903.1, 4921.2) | 9.803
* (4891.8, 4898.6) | 9.959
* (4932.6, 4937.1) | 9.432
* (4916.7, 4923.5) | 9.614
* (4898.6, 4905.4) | 9.733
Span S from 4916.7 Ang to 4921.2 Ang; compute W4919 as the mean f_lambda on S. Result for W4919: 9.48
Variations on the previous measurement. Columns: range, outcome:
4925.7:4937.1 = 9.52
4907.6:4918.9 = 9.73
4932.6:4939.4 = 9.38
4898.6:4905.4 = 9.54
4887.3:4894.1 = 9.36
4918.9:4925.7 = 9.36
